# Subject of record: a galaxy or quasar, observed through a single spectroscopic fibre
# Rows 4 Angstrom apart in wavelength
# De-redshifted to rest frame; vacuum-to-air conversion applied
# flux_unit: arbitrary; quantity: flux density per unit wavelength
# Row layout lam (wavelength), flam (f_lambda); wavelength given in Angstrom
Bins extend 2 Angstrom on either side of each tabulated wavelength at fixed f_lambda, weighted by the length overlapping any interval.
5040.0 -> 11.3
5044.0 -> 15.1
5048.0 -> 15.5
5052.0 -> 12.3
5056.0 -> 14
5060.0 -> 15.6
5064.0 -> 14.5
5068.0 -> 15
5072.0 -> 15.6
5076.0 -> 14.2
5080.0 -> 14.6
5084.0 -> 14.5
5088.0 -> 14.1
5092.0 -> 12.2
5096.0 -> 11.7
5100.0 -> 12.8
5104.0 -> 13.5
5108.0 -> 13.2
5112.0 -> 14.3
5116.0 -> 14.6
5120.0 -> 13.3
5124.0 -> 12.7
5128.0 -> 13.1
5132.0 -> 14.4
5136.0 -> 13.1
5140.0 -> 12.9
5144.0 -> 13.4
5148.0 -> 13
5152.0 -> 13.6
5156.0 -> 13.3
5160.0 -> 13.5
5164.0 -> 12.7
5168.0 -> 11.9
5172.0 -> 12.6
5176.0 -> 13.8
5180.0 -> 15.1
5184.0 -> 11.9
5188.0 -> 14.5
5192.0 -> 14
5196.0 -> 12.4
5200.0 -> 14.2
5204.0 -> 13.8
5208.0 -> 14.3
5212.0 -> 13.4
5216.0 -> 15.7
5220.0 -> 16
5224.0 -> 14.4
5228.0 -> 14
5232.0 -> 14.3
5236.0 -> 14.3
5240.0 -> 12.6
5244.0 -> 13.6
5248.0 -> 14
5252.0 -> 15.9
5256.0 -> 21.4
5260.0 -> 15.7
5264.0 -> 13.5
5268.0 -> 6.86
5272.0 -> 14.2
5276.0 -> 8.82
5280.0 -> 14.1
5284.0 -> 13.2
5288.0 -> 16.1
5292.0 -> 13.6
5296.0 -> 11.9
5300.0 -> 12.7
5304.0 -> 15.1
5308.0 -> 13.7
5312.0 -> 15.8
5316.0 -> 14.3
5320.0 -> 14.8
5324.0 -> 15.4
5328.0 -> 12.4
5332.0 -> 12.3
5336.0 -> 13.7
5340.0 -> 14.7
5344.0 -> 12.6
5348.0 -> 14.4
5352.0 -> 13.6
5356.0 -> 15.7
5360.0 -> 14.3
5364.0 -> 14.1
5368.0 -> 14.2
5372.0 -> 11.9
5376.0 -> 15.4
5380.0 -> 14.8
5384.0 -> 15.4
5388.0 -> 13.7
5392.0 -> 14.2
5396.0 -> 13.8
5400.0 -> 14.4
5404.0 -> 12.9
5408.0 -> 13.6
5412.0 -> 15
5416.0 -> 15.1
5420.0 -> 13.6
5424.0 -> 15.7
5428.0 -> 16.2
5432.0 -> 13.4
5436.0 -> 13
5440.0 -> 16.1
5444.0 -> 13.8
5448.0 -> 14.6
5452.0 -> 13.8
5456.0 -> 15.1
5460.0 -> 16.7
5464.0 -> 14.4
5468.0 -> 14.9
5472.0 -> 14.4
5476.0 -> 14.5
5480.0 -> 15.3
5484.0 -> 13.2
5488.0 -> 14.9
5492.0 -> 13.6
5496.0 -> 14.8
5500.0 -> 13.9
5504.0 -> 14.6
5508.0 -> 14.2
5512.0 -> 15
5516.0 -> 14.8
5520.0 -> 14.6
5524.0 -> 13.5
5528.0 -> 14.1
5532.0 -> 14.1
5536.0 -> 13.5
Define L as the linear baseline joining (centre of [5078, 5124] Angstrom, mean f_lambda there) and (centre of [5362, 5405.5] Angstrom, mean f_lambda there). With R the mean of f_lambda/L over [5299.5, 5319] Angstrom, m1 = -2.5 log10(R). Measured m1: -0.04 mag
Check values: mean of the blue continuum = 13.5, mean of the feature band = 14.5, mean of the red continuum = 14.1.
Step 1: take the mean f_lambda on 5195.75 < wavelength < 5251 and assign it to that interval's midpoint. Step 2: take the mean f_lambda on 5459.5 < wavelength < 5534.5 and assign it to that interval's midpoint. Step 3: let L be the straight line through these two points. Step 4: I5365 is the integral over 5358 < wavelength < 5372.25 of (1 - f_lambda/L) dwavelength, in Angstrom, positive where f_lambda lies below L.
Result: 0.5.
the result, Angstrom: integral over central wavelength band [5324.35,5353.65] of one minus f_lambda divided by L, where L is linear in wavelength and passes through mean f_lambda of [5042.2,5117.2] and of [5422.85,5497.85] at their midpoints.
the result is 1.9 Angstrom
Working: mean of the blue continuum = 14.1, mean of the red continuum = 14.6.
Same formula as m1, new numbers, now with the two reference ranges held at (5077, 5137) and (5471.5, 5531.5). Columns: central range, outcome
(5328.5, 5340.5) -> 0.057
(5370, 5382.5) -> -0.001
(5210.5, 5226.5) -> -0.088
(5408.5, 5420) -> -0.034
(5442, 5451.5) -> 0.007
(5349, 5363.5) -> -0.034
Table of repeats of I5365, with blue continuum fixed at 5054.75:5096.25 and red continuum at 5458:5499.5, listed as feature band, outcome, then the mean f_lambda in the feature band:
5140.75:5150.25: 0.8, 13.2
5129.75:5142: 0.8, 13.5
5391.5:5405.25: 0.7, 13.8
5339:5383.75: 1.1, 14.2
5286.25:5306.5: 0.9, 13.8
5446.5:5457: 0.1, 14.4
